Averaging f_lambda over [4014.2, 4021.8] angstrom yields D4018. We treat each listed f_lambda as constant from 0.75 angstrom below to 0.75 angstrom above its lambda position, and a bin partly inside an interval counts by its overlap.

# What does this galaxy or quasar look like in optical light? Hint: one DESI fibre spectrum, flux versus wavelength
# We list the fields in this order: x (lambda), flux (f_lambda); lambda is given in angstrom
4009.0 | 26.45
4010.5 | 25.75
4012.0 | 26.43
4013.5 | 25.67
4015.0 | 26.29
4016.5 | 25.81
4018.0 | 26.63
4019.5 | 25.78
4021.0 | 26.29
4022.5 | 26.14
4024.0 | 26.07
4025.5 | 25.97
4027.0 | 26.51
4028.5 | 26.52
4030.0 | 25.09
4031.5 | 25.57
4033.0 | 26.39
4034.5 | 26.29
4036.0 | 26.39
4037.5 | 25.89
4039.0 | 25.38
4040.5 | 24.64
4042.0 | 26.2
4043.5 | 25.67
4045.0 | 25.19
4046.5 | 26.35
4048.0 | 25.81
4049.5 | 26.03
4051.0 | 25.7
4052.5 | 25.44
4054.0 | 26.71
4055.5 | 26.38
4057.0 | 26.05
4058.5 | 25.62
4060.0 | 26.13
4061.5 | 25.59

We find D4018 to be 26.2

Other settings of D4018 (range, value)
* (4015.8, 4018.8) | 26.2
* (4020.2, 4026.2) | 26.1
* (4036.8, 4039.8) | 25.6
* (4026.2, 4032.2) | 25.9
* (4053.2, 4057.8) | 26.4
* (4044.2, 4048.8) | 25.8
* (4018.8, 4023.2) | 26.1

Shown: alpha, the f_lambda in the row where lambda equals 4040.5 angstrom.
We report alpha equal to 24.64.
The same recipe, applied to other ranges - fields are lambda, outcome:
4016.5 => 25.81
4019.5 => 25.78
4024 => 26.07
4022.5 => 26.14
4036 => 26.39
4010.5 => 25.75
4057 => 26.05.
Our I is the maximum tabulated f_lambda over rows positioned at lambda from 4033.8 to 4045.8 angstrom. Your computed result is 26.39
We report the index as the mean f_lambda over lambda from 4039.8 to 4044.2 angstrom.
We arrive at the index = 25.5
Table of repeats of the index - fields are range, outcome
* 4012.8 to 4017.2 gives 25.9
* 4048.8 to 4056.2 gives 26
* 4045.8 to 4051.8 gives 26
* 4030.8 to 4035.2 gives 26.1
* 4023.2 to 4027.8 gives 26.2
